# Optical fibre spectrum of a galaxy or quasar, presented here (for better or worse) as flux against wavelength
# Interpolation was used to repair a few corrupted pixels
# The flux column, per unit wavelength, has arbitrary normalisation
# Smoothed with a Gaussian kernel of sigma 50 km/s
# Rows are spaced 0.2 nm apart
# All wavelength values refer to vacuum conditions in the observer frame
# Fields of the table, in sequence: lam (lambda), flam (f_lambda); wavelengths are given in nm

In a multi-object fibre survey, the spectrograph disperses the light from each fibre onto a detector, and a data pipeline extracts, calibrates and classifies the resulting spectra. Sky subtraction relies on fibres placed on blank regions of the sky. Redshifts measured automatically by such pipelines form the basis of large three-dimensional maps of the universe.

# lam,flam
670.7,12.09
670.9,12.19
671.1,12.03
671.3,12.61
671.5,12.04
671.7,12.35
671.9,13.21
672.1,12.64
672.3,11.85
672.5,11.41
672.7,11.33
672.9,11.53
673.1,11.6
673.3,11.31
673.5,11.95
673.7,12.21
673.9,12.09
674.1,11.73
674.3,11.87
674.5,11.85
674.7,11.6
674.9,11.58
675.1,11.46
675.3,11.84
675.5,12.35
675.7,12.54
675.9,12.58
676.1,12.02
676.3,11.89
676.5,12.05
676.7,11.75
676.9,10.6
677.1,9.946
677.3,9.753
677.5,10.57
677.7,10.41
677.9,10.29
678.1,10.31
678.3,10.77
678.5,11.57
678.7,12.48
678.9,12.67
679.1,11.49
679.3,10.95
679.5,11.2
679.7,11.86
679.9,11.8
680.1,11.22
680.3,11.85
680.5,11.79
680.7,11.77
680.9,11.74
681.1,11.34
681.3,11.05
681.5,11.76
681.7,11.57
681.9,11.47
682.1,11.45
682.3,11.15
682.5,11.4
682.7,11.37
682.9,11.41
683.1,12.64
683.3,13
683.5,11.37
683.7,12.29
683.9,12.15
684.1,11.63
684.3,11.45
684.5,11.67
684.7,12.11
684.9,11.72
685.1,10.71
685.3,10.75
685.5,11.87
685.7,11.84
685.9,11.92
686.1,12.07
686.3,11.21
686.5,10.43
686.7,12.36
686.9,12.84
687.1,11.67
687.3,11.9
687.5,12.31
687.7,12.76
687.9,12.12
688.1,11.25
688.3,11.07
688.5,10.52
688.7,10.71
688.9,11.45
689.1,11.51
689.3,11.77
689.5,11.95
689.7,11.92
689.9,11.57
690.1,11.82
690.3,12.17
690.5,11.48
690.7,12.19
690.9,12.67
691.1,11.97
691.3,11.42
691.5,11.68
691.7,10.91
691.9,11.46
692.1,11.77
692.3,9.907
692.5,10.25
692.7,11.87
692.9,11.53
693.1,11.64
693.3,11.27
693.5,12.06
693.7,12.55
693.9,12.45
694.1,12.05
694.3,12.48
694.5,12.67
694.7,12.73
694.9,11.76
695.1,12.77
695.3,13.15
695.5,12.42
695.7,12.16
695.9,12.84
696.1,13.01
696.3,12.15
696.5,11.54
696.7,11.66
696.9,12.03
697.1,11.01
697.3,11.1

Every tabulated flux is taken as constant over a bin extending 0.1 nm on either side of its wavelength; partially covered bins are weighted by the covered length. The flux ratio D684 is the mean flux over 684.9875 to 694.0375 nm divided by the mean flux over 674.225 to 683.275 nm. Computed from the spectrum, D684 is 1.0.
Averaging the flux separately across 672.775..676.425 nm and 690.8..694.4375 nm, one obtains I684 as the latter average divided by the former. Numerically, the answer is 0.98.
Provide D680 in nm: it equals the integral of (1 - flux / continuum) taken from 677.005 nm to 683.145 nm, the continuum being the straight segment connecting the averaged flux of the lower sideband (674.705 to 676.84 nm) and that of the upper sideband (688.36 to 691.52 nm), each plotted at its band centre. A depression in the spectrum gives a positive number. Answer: 0.29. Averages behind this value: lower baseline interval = 12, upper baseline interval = 11.7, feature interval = 11.3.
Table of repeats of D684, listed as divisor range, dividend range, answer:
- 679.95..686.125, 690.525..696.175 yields 1.03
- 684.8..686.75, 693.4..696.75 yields 1.08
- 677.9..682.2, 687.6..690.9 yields 1.01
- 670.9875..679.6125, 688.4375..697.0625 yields 1.02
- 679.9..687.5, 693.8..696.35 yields 1.07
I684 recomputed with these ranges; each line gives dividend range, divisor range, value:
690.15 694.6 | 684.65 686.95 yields 1.01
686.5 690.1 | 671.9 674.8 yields 0.99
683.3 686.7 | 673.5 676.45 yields 0.97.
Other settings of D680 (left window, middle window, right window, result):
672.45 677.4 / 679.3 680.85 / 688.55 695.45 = 0.012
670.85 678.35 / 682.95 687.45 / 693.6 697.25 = 0.062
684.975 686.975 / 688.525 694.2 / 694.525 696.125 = 0.249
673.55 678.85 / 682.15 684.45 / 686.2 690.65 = -0.039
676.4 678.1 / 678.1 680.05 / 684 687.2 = -0.125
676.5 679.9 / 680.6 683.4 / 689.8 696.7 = -0.085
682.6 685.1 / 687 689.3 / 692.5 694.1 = 0.050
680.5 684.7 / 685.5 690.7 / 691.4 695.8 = 0.033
